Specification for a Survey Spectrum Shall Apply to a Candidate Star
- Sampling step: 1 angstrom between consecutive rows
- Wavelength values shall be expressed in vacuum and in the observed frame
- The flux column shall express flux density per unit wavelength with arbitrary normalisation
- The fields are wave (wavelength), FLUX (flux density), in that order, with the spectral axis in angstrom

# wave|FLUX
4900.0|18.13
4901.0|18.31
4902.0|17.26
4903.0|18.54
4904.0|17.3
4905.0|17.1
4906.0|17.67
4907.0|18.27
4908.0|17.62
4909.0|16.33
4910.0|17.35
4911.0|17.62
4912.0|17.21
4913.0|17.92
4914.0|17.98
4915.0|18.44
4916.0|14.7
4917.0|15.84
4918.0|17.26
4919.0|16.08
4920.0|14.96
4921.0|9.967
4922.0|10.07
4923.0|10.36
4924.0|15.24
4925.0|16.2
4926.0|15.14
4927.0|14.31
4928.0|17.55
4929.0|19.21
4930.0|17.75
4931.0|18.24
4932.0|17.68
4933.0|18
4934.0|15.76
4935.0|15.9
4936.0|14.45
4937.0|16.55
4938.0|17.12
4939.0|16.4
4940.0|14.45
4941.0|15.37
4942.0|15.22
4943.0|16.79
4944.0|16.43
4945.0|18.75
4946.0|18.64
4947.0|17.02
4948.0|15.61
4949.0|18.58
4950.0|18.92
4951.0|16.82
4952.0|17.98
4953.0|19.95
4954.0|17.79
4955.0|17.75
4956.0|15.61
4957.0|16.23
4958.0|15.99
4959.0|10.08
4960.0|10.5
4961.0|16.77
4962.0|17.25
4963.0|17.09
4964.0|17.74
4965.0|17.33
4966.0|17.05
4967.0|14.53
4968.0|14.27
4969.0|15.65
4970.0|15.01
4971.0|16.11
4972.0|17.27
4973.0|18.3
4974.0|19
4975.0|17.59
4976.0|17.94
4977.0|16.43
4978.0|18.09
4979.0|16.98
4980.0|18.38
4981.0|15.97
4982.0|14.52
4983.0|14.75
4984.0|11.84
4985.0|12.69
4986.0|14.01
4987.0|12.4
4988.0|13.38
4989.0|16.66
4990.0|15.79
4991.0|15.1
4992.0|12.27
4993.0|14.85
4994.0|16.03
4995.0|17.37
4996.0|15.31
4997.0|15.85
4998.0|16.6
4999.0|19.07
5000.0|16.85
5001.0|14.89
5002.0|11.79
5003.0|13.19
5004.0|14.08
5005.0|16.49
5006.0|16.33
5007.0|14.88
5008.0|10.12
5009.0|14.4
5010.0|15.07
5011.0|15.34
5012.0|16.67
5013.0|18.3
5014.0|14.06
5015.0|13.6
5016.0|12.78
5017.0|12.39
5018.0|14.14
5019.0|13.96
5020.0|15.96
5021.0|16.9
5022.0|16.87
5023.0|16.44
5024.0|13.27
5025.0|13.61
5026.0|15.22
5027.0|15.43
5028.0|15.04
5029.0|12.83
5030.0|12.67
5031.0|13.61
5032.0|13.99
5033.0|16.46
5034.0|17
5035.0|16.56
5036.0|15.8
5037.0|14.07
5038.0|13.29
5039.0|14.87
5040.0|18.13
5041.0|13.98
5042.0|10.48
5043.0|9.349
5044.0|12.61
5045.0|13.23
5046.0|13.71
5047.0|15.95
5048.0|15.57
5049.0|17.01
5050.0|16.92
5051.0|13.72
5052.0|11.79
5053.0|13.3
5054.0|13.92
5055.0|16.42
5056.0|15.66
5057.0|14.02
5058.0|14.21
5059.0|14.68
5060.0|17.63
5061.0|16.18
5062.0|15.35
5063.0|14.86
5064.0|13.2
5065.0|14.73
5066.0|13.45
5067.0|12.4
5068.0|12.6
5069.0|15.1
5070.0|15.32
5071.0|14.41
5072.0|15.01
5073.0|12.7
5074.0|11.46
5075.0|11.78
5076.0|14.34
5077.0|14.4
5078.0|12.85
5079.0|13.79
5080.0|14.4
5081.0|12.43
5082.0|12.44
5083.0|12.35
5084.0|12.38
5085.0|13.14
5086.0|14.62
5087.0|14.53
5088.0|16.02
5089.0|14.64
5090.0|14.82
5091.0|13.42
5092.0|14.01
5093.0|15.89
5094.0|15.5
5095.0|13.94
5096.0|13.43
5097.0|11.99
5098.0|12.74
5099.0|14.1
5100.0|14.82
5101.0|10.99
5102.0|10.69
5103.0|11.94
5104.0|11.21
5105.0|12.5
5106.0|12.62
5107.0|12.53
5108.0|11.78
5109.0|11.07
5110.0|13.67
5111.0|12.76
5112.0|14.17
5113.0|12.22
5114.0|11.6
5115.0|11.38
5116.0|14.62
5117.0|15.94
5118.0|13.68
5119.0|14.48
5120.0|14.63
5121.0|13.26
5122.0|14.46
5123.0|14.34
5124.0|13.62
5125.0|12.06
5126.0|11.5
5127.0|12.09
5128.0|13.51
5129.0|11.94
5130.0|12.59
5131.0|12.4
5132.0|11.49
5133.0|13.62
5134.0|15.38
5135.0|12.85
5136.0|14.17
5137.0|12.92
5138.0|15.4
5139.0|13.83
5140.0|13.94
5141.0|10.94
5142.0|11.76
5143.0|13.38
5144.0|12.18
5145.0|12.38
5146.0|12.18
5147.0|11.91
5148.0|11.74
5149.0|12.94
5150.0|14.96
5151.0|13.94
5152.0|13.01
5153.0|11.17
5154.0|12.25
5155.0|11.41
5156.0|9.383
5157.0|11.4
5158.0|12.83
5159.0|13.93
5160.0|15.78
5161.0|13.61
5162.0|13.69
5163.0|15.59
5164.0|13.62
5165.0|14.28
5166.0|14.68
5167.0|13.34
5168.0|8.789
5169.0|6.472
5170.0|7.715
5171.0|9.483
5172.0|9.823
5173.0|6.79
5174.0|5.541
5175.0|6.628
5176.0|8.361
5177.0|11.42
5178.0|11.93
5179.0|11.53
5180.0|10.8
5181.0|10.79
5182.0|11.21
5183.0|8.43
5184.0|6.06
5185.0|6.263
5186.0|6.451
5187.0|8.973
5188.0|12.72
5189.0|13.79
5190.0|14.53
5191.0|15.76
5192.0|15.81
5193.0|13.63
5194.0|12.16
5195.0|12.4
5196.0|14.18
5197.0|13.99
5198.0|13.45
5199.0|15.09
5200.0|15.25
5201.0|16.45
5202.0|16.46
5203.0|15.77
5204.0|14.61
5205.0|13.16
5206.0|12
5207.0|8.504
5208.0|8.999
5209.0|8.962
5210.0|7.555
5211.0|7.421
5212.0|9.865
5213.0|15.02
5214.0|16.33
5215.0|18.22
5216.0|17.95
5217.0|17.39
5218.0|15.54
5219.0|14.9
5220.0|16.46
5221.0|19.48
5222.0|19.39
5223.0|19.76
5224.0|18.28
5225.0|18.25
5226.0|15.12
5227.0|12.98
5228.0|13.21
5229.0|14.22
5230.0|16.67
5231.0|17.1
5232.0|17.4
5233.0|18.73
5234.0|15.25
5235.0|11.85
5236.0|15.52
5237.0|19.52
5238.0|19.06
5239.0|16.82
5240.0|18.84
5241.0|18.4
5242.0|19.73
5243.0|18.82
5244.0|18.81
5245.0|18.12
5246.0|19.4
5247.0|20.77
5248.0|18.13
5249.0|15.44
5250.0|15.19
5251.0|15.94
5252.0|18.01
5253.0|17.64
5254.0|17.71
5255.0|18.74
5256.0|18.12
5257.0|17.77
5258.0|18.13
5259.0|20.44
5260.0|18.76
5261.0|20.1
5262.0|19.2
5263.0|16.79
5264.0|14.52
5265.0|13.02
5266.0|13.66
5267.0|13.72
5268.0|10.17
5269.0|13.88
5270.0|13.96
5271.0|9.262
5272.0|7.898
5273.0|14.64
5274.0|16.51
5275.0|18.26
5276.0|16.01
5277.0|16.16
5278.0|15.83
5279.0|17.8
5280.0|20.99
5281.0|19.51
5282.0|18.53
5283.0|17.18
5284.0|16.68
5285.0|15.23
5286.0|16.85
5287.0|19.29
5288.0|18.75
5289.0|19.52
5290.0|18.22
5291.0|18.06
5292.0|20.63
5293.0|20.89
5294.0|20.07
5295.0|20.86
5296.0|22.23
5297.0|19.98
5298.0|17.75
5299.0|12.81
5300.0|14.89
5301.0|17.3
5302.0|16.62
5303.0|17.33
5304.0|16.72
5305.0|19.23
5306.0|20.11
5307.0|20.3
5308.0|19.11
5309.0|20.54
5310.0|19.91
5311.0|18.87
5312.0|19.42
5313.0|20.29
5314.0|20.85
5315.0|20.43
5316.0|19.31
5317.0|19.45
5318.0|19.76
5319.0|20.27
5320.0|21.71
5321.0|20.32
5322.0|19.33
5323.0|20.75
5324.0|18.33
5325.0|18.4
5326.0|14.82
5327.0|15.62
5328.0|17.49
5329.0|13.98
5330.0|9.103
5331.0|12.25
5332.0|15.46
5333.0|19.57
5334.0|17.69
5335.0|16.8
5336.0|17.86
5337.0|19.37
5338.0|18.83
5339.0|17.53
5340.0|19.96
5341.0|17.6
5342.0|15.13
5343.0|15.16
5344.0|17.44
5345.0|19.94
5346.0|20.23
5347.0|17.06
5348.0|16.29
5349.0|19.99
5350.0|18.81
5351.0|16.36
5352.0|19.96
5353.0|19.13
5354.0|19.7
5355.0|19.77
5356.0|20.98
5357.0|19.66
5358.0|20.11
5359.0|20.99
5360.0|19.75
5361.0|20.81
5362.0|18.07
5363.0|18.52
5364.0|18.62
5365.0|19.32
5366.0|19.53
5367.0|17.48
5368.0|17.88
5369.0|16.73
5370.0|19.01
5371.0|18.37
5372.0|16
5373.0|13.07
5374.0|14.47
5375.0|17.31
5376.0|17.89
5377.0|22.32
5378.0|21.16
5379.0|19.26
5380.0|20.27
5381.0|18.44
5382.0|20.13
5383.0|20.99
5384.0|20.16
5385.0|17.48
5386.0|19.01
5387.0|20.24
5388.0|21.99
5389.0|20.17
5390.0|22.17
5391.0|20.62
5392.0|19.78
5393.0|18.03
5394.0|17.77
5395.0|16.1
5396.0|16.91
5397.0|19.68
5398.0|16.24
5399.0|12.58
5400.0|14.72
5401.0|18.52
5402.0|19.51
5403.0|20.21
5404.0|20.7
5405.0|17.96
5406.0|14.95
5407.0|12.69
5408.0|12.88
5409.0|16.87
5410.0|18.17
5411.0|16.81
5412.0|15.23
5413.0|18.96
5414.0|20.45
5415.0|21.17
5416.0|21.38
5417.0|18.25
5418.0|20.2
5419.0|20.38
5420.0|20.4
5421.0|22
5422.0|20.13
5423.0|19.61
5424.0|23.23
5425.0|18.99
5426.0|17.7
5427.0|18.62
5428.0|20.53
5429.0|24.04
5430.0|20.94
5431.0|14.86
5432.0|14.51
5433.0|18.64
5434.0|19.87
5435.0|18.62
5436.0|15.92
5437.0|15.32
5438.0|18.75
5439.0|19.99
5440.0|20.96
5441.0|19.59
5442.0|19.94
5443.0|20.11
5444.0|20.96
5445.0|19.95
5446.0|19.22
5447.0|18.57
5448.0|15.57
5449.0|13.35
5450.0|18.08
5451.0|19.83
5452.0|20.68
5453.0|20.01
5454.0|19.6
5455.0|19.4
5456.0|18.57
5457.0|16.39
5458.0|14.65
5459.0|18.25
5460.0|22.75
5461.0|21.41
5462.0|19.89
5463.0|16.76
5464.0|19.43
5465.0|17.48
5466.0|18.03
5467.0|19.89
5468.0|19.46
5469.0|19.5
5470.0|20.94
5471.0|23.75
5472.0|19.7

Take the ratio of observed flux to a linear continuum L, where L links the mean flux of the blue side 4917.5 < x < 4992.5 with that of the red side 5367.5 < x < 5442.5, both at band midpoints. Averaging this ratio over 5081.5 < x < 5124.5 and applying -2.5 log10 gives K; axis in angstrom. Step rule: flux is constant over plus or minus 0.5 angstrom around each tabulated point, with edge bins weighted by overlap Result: 0.25 mag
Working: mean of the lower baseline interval 16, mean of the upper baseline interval 18.6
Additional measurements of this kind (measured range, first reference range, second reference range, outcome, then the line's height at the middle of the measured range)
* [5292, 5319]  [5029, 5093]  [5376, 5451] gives -0.102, 17.4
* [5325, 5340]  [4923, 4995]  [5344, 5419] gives 0.120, 18.3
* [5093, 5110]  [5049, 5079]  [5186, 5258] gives 0.145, 14.6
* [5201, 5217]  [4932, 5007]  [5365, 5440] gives 0.320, 17.4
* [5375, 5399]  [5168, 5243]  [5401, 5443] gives -0.077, 17.9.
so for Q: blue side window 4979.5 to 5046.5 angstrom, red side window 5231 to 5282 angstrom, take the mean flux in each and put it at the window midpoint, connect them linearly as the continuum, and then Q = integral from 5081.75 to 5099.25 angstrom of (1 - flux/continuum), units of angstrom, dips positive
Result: 1.7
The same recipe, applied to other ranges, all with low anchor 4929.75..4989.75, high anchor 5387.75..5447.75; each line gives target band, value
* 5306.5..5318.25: -1.10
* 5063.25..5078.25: 2.89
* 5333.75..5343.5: 0.37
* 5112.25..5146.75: 8.12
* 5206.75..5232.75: 4.06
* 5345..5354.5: -0.17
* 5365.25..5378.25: 0.50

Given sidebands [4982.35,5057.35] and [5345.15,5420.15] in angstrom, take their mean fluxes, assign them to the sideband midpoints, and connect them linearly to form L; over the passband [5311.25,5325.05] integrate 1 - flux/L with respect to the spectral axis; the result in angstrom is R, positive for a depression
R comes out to -1.6 angstrom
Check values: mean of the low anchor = 14.7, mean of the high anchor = 18.6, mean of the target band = 19.9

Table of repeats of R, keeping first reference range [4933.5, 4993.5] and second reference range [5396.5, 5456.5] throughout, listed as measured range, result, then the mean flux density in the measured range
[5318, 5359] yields 0.2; 18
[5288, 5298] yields -1.1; 19.9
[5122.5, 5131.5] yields 2.3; 12.7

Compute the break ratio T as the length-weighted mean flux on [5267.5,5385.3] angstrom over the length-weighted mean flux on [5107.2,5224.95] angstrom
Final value 1.4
